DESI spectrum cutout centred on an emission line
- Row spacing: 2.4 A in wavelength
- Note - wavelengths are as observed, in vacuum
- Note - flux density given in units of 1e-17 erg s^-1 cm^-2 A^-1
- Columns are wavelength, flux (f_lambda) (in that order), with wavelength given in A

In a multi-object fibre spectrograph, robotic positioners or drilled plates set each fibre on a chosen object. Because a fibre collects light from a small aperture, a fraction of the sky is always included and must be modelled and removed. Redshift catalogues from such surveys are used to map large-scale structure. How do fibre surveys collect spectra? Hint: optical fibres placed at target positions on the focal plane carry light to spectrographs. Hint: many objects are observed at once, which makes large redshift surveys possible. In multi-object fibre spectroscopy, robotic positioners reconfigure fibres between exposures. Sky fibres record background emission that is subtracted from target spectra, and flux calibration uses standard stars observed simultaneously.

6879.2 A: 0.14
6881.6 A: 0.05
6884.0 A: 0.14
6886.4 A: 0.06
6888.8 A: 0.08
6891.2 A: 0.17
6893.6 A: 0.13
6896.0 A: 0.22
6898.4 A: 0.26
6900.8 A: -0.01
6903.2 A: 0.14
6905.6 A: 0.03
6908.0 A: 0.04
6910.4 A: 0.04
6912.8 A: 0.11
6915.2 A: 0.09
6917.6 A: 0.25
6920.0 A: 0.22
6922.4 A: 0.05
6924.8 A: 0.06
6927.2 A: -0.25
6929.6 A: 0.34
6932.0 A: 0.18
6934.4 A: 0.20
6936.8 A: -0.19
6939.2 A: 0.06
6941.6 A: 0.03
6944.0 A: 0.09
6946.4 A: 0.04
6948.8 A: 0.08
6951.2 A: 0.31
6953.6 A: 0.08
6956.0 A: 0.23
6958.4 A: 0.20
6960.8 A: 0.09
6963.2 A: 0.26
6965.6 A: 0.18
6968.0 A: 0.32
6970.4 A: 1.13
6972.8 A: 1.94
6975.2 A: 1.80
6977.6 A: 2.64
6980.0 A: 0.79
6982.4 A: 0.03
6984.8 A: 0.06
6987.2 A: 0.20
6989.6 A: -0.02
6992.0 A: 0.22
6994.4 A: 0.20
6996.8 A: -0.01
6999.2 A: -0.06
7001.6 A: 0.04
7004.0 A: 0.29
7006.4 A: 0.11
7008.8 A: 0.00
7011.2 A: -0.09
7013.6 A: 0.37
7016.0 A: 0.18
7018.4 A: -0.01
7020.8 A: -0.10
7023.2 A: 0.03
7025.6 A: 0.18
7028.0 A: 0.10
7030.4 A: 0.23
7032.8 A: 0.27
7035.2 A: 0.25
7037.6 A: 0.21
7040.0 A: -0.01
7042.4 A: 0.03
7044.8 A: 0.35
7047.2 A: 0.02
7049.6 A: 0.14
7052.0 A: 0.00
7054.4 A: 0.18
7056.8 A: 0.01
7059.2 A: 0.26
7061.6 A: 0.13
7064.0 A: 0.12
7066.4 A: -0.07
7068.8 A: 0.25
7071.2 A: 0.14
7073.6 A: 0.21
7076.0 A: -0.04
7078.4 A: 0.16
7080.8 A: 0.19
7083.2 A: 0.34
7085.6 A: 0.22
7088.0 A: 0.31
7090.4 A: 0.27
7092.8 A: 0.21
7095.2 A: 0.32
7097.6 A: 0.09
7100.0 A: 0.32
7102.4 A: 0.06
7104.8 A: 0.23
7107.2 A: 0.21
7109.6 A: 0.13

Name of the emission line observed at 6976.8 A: [O II]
